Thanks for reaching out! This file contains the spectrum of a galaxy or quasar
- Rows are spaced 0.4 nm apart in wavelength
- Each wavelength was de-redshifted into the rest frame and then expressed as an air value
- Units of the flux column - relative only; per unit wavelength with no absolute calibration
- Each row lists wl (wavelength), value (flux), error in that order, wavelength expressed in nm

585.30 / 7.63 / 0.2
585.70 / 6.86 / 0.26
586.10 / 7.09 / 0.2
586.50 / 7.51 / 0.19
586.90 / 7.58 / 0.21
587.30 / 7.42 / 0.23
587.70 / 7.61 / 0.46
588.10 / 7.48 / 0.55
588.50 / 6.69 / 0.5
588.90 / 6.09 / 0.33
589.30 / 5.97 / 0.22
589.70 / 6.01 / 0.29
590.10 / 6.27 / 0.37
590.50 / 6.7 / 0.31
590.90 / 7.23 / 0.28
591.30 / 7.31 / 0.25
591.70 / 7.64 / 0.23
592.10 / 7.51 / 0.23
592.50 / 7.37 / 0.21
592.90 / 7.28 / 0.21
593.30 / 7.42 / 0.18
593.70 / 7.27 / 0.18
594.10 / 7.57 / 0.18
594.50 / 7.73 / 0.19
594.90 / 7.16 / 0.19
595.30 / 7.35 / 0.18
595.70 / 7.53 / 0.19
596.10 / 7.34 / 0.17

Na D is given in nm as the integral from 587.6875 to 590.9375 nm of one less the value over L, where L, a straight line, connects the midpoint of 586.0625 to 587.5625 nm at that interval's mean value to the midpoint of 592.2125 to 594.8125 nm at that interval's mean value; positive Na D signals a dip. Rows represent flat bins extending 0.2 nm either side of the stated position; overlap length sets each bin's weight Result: 0.37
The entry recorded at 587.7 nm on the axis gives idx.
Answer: 7.61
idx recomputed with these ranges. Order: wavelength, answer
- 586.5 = 7.51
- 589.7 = 6.01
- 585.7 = 6.86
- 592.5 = 7.37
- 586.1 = 7.09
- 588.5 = 6.69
